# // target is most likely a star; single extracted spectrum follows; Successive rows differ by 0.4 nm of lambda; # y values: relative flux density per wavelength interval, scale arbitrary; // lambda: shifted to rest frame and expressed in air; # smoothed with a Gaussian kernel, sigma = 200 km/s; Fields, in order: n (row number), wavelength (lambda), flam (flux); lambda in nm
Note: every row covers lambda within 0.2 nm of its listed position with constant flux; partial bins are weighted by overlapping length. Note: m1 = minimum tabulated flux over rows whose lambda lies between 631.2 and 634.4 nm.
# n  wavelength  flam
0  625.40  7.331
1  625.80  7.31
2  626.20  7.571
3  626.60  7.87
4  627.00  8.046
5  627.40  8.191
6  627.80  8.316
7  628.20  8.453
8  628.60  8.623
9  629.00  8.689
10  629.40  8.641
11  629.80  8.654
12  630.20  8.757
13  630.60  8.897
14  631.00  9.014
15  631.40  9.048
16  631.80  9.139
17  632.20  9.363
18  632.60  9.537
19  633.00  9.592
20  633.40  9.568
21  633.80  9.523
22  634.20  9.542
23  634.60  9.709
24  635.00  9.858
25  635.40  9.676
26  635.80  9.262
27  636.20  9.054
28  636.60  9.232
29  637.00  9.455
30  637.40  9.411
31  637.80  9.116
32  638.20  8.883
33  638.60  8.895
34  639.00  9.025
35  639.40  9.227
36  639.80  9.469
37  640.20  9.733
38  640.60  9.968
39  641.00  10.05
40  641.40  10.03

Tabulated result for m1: 9.048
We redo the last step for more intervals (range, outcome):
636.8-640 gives 8.883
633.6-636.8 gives 9.054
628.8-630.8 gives 8.641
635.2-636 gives 9.262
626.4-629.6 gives 7.87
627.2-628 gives 8.191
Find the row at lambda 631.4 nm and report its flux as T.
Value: 9.048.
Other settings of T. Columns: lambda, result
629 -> 8.689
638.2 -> 8.883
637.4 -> 9.411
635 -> 9.858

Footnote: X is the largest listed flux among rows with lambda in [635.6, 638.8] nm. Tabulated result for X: 9.455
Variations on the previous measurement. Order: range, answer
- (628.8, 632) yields 9.139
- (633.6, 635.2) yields 9.858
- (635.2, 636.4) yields 9.676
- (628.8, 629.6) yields 8.689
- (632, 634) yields 9.592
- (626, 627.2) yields 8.046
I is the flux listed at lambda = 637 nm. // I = 9.455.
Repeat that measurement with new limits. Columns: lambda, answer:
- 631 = 9.014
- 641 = 10.05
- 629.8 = 8.654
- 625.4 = 7.331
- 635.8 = 9.262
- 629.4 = 8.641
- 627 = 8.046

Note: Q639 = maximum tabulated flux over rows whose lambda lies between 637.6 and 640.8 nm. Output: 9.968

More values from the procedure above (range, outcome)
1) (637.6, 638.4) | 9.116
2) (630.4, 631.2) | 9.014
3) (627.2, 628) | 8.316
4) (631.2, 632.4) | 9.363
